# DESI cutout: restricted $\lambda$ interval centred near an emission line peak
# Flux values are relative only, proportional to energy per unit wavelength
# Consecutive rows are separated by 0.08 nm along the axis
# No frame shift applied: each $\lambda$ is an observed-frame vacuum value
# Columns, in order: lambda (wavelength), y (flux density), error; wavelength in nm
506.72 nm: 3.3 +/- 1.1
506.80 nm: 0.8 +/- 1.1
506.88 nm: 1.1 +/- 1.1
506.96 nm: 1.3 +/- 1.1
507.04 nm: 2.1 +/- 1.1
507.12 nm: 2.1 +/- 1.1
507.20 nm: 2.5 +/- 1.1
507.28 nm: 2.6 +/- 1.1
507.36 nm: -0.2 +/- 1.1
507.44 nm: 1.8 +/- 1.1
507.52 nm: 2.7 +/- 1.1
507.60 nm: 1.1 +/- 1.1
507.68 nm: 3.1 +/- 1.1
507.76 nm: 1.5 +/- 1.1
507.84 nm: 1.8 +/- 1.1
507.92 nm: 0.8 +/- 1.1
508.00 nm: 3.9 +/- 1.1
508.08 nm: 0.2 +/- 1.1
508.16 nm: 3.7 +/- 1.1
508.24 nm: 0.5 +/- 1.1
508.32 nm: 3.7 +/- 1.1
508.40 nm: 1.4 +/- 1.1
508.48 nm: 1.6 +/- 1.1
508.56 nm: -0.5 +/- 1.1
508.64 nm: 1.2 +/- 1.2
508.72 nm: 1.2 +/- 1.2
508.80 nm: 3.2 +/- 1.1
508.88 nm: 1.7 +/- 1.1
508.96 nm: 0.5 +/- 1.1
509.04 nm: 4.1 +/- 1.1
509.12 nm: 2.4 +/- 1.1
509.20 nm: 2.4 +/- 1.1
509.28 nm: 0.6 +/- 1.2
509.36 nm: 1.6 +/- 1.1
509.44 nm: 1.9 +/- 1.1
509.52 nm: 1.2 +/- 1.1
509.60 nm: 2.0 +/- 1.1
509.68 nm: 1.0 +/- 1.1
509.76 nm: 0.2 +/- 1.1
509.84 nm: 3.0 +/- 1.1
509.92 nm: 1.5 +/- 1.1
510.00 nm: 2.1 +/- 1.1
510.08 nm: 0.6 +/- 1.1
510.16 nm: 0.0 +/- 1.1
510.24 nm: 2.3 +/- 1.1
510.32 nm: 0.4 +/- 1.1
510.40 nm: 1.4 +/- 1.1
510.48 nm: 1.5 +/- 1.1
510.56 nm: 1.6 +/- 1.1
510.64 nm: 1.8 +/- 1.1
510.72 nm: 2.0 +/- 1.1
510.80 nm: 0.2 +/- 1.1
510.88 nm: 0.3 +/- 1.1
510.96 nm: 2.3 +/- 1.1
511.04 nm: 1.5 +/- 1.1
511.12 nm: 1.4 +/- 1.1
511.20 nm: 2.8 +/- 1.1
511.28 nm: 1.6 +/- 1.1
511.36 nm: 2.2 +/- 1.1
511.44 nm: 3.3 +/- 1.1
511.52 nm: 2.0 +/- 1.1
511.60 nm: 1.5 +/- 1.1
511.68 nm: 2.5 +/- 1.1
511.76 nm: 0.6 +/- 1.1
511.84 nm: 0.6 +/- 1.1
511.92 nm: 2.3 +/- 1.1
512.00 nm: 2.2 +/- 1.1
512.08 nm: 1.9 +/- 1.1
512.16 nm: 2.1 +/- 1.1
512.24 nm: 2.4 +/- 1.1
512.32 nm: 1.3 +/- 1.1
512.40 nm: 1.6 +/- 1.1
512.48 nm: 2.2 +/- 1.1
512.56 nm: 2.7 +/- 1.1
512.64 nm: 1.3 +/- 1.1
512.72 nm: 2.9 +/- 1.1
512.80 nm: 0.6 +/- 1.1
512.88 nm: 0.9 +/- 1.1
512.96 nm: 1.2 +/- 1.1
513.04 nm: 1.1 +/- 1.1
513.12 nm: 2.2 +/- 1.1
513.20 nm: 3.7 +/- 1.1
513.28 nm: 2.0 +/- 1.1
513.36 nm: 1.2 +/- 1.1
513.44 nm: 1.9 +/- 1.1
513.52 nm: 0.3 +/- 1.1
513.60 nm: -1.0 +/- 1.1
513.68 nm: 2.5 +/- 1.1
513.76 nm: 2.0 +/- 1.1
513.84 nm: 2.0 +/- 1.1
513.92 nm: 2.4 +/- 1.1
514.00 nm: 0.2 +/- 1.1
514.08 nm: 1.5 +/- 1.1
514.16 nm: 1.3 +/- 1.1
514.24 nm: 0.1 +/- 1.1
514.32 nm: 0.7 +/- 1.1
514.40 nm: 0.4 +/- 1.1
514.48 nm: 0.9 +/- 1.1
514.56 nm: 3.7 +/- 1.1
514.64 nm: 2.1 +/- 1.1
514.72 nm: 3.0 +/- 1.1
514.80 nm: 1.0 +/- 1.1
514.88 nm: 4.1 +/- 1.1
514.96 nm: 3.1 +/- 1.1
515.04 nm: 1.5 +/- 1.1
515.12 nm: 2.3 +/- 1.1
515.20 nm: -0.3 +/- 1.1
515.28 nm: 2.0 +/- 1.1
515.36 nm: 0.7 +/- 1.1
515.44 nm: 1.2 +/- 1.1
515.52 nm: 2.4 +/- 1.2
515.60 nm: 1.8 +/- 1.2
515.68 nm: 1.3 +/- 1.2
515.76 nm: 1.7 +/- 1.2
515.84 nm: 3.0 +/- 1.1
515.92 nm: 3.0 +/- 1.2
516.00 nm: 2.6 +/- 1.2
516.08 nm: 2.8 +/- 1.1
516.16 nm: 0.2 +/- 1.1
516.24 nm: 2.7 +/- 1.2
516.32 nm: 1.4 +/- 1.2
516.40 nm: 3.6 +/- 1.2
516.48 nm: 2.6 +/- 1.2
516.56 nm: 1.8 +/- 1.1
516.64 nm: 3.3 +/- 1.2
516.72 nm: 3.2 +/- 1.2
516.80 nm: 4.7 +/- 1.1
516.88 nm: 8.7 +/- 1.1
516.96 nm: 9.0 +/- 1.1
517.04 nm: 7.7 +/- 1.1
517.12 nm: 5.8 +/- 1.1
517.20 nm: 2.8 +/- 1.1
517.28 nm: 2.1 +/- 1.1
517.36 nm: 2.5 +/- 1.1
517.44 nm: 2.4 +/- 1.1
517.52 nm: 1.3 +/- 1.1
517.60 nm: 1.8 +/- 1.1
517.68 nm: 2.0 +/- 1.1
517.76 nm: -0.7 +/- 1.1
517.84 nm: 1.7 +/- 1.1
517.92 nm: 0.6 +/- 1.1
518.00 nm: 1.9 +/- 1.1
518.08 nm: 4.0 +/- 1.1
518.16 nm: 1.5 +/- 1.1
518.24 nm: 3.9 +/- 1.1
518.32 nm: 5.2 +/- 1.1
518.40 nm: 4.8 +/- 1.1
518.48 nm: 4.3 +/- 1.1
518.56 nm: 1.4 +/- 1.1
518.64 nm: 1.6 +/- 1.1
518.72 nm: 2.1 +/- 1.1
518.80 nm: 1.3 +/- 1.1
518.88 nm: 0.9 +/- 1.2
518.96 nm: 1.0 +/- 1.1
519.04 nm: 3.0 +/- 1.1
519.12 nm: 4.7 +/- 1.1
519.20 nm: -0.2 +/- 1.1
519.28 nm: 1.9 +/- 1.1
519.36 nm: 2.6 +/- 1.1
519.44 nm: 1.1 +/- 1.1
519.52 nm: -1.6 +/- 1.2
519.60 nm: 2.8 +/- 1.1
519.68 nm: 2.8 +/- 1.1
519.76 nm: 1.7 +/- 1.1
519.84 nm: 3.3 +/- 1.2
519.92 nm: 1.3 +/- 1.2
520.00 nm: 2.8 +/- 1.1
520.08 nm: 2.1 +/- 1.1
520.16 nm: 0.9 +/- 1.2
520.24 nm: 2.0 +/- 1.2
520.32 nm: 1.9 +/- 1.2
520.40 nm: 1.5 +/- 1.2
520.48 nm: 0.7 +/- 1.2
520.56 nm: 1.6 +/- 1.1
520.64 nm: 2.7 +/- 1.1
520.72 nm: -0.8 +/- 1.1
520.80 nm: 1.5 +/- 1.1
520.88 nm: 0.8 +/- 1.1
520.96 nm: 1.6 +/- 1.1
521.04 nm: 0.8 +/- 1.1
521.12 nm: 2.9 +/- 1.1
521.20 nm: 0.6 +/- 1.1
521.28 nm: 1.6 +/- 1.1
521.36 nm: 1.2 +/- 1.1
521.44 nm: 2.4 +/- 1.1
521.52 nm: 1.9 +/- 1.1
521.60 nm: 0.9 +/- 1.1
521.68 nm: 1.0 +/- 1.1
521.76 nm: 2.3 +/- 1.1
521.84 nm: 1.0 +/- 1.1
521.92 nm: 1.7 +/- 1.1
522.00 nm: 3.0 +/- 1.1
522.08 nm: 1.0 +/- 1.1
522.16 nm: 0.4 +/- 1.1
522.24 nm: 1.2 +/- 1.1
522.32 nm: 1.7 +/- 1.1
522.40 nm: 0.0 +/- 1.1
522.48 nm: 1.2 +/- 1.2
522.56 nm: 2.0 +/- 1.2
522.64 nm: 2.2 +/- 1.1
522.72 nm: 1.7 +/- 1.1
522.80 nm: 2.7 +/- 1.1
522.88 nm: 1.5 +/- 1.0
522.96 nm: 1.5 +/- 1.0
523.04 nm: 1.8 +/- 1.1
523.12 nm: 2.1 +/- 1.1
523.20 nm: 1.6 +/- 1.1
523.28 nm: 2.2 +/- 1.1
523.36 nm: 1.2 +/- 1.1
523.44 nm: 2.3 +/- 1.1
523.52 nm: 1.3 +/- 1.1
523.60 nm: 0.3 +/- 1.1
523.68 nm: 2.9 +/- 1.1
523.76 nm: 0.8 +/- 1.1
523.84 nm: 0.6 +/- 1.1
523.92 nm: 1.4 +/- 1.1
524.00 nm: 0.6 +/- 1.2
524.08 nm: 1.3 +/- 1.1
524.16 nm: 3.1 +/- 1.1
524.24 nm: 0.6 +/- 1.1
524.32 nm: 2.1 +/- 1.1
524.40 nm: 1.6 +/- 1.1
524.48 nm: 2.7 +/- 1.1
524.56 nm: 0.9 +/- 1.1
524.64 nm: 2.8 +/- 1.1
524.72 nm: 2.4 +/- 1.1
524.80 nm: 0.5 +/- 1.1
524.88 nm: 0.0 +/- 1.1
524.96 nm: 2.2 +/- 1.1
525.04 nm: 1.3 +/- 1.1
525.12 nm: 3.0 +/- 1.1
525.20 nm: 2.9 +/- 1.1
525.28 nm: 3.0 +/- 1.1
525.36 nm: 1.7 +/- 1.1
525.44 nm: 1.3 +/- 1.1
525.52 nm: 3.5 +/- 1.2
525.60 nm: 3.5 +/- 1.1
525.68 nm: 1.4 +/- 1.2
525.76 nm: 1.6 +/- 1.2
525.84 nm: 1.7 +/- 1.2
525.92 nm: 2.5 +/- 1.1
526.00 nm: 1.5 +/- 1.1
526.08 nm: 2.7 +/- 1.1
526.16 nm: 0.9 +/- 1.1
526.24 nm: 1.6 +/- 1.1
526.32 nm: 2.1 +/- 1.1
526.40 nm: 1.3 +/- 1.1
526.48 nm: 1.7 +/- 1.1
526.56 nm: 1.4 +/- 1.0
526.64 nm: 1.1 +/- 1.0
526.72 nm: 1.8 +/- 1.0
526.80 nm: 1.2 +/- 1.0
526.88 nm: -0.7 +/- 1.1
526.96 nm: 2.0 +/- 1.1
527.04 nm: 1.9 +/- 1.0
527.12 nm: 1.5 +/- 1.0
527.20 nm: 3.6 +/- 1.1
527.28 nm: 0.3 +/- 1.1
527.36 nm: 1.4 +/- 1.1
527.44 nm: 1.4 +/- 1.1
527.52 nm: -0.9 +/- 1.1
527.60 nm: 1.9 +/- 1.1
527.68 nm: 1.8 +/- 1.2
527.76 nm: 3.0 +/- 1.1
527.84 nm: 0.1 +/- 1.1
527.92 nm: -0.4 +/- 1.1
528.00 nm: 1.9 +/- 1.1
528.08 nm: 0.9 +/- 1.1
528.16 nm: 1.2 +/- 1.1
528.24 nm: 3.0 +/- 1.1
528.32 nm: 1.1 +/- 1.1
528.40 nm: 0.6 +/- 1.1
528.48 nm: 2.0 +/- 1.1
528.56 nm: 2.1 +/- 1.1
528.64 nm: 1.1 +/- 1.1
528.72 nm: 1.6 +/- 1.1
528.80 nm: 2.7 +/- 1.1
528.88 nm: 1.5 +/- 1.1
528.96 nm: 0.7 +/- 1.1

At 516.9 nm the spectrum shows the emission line Mg II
